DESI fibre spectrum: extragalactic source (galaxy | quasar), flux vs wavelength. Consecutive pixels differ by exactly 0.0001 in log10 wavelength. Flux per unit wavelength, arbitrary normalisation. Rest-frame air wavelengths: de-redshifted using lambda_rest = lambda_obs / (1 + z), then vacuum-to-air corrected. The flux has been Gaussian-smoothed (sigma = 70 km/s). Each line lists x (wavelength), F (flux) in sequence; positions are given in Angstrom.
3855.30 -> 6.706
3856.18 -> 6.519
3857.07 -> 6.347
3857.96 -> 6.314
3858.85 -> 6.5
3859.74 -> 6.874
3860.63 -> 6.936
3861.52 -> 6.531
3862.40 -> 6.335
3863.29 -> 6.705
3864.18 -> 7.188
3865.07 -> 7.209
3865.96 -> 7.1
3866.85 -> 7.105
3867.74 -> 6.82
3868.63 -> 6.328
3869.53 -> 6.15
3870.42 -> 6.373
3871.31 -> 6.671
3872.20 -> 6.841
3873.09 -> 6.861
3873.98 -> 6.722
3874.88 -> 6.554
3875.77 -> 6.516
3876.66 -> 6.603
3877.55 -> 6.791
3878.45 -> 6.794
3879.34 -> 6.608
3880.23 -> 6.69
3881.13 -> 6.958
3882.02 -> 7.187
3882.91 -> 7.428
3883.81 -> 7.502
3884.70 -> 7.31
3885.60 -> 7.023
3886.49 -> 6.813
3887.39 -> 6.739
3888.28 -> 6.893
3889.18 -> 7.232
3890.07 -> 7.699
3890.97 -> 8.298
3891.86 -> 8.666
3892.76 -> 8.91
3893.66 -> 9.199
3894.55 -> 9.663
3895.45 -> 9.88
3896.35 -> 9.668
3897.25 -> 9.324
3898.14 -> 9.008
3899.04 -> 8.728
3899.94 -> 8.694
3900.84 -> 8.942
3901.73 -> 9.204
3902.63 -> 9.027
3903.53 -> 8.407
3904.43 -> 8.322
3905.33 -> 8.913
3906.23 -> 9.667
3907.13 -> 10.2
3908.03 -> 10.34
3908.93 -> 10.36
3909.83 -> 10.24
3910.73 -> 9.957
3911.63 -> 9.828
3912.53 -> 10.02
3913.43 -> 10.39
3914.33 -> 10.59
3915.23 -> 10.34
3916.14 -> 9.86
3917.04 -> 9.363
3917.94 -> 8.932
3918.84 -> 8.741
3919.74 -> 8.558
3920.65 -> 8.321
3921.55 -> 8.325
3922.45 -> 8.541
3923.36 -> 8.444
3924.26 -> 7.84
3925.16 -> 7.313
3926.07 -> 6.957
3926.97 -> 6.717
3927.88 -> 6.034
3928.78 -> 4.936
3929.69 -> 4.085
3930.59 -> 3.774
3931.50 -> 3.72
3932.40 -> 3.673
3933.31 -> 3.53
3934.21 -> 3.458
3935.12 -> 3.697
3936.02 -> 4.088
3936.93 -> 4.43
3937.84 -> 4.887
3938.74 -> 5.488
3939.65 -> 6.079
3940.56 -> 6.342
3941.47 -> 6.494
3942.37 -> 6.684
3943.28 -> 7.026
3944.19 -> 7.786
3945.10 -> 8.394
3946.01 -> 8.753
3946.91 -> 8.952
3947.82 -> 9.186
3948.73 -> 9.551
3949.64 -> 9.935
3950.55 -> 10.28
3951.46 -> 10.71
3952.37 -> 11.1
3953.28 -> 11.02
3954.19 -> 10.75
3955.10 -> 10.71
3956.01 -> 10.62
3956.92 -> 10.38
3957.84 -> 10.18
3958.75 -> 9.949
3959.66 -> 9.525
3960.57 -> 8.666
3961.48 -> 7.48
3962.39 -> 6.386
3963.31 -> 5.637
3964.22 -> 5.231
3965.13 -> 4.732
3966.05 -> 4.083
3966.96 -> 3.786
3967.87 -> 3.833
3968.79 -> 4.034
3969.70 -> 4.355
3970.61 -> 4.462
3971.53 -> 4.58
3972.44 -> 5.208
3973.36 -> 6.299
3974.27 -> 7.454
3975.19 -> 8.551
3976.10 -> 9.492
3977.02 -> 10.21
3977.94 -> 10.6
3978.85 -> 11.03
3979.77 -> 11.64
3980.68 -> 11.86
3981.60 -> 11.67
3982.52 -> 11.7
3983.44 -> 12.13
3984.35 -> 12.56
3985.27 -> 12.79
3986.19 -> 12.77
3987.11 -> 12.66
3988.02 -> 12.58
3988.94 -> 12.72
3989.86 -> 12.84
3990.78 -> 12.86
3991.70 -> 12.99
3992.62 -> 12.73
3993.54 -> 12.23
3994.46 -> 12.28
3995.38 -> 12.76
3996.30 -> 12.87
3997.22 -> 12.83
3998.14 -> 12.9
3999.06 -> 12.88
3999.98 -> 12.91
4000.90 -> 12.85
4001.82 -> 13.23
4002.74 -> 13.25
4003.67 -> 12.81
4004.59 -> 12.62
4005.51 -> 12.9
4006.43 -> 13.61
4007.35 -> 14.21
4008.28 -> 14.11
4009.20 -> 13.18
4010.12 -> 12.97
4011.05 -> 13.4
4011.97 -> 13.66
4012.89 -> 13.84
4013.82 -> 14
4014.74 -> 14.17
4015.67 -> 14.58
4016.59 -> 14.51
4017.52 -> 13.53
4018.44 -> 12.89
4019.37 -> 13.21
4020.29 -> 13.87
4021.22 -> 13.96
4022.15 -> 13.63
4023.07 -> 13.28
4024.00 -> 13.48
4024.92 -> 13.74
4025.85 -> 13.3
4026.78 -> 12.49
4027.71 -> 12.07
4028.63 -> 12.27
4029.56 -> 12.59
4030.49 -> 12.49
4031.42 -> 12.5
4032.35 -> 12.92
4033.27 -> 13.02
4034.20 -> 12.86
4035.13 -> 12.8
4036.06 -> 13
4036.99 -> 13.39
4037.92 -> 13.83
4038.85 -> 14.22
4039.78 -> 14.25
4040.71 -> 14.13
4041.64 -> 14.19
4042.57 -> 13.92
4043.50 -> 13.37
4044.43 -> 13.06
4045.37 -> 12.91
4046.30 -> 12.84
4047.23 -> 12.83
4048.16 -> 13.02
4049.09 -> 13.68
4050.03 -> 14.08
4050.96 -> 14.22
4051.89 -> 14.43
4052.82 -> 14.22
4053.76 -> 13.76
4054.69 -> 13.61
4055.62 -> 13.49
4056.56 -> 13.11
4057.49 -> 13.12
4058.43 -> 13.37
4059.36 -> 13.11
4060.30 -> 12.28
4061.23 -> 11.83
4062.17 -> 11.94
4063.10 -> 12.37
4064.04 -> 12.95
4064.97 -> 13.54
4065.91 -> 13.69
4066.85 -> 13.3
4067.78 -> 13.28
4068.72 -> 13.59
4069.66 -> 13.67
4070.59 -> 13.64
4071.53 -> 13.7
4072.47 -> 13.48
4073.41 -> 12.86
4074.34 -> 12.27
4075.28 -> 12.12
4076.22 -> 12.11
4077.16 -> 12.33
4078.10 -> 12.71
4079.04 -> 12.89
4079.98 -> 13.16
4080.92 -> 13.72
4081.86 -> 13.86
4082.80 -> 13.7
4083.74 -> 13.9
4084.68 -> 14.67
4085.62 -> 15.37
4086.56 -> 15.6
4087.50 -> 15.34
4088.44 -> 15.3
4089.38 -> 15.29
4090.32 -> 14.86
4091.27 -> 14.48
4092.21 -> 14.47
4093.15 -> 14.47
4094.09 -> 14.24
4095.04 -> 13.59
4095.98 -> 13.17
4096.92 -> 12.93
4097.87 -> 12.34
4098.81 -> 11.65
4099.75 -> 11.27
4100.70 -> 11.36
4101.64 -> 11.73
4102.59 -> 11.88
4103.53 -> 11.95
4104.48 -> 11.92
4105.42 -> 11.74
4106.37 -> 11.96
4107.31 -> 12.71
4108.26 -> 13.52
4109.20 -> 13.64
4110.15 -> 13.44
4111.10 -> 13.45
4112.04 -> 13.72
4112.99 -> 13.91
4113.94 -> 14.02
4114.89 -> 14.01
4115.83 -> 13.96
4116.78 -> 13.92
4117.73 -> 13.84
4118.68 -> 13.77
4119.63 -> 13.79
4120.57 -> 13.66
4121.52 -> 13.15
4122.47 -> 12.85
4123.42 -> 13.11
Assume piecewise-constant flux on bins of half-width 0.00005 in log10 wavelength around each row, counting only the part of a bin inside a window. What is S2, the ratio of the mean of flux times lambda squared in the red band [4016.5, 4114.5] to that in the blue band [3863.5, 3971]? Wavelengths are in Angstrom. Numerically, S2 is 1.88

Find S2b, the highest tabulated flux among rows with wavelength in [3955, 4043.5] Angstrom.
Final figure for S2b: 14.58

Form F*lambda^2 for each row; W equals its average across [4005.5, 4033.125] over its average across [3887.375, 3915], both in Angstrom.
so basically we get 1.55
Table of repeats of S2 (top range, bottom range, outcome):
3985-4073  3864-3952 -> 1.83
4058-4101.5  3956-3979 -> 2.00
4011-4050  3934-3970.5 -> 1.89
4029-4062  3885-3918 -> 1.58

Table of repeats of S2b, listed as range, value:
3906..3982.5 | 11.86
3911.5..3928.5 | 10.59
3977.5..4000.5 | 12.99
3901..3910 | 10.36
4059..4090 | 15.6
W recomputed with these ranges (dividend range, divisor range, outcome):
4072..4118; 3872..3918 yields 1.75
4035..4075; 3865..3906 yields 1.89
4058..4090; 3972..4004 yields 1.20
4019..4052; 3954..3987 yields 1.62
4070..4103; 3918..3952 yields 2.12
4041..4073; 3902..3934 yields 1.77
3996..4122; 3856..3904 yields 1.96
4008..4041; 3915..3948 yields 2.09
